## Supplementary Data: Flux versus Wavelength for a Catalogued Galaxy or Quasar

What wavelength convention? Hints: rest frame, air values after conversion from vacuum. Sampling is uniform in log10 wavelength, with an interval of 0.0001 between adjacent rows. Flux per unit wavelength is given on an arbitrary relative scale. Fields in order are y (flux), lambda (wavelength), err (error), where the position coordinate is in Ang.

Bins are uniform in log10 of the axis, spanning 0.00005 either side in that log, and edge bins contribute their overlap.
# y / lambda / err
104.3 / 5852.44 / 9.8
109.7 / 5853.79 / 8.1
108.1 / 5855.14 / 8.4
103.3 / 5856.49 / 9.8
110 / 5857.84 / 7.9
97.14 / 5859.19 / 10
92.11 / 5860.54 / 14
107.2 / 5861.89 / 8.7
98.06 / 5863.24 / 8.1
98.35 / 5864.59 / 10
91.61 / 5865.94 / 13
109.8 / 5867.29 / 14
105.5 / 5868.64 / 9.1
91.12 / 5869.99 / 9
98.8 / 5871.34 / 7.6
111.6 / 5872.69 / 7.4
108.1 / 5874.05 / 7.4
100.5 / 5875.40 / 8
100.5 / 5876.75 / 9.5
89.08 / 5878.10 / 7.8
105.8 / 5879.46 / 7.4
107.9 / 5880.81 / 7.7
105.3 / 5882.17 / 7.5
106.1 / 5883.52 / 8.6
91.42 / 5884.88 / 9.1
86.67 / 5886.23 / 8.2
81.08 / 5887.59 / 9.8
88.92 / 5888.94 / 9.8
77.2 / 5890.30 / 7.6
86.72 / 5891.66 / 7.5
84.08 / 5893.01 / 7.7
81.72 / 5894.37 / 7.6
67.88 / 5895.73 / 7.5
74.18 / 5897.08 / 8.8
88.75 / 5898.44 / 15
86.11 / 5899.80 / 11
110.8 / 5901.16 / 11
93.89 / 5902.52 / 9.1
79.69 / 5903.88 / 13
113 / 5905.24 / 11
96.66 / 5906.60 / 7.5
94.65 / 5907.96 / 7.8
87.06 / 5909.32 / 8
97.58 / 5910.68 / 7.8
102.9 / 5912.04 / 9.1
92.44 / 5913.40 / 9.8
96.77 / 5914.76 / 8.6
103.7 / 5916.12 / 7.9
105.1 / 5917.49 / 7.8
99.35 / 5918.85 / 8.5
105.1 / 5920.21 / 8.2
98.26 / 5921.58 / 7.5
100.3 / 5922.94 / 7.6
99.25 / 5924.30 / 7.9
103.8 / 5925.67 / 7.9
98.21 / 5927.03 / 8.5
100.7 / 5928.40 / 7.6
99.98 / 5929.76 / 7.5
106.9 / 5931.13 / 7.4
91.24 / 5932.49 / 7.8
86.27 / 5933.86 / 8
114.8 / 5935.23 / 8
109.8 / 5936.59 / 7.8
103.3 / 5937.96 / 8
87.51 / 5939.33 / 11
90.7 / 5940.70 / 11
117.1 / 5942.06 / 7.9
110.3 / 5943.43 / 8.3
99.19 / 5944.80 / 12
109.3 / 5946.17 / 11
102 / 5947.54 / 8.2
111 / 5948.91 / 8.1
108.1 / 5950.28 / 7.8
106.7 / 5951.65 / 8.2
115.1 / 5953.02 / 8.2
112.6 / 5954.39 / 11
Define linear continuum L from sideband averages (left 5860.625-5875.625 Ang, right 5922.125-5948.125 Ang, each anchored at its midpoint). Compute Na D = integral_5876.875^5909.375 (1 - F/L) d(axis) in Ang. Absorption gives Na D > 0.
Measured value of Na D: 3.3 Ang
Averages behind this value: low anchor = 102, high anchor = 102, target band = 91.3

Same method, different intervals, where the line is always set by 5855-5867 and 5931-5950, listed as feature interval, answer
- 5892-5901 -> 1.7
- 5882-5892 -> 1.1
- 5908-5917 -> 0.5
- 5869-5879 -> 0.1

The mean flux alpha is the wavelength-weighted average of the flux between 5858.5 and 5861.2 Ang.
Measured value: 94.7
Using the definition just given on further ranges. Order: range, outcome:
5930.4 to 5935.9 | 99.7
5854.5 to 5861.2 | 102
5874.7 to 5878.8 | 96.9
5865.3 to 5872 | 99.5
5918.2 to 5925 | 100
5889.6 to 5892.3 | 81.7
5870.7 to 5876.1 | 105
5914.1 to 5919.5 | 101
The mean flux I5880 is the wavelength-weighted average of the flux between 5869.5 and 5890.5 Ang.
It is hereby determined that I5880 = 97.4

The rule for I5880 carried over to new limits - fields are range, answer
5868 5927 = 95.5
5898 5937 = 98.7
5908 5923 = 98.7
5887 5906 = 86.8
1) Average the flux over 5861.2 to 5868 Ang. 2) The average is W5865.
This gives 101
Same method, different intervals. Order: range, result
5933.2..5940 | 100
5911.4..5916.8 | 99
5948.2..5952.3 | 109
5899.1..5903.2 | 96.8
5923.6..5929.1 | 101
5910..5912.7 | 100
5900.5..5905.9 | 99.2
